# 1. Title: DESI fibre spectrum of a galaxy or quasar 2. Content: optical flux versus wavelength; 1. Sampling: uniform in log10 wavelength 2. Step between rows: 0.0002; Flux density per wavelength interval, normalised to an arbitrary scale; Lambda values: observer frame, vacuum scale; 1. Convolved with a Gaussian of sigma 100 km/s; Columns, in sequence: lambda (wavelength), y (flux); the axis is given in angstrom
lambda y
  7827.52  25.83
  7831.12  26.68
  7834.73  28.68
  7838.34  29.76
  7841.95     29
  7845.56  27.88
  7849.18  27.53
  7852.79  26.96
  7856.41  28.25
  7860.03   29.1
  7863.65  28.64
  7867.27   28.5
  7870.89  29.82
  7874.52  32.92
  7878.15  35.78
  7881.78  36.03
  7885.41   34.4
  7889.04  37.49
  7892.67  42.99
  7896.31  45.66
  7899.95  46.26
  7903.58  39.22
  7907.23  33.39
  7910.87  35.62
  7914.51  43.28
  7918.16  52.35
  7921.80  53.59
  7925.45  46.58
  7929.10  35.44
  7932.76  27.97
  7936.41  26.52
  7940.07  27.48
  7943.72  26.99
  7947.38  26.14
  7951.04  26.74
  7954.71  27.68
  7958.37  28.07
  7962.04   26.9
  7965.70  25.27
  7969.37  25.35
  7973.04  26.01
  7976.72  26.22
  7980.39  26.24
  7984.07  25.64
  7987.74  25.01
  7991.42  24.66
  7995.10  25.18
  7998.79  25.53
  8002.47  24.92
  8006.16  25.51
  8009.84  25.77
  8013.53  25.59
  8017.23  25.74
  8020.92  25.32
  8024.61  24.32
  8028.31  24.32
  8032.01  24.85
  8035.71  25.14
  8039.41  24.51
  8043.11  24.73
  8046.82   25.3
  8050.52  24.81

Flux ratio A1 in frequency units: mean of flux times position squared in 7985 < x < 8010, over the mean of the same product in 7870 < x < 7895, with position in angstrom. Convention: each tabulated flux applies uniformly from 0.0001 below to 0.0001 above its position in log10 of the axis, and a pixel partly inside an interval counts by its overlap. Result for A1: 0.72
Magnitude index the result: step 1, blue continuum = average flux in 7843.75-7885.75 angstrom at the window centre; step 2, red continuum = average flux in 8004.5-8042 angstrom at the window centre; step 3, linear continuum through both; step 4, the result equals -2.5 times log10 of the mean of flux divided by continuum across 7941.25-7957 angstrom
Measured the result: 0.024 mag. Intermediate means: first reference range 30.3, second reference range 25.1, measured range 27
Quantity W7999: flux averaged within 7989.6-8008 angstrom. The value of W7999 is 25.2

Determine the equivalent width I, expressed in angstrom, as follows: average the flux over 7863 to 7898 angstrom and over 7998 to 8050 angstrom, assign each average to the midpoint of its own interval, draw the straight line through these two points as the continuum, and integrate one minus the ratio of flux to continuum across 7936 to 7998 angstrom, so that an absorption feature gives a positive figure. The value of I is 6.3 angstrom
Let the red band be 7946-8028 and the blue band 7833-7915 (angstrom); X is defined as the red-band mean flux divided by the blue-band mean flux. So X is 0.8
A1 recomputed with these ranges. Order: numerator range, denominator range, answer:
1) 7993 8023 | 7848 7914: 0.76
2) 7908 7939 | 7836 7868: 1.42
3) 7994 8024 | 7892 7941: 0.65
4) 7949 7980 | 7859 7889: 0.84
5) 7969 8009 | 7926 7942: 0.84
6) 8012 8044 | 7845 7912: 0.76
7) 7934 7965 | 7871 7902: 0.71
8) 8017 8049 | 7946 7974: 0.95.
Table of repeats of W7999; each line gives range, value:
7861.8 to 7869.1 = 28.6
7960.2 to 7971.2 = 25.8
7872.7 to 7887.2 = 34.8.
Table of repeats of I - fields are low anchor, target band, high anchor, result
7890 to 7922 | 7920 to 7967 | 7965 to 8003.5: 4.9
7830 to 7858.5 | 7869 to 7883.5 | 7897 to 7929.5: 0.7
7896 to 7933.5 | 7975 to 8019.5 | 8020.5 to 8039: 6.0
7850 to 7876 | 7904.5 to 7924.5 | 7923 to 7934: -4.0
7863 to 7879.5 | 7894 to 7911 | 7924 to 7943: -4.8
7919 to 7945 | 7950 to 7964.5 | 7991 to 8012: 2.1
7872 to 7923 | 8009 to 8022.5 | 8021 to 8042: 0.5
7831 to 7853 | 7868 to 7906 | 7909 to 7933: -1.0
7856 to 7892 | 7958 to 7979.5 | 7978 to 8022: 0.8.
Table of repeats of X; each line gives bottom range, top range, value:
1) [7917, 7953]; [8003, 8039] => 0.73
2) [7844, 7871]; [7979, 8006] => 0.90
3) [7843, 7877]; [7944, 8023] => 0.89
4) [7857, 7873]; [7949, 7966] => 0.93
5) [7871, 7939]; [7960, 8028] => 0.66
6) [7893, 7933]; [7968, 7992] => 0.61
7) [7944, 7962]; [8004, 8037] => 0.93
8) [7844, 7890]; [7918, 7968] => 1.03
